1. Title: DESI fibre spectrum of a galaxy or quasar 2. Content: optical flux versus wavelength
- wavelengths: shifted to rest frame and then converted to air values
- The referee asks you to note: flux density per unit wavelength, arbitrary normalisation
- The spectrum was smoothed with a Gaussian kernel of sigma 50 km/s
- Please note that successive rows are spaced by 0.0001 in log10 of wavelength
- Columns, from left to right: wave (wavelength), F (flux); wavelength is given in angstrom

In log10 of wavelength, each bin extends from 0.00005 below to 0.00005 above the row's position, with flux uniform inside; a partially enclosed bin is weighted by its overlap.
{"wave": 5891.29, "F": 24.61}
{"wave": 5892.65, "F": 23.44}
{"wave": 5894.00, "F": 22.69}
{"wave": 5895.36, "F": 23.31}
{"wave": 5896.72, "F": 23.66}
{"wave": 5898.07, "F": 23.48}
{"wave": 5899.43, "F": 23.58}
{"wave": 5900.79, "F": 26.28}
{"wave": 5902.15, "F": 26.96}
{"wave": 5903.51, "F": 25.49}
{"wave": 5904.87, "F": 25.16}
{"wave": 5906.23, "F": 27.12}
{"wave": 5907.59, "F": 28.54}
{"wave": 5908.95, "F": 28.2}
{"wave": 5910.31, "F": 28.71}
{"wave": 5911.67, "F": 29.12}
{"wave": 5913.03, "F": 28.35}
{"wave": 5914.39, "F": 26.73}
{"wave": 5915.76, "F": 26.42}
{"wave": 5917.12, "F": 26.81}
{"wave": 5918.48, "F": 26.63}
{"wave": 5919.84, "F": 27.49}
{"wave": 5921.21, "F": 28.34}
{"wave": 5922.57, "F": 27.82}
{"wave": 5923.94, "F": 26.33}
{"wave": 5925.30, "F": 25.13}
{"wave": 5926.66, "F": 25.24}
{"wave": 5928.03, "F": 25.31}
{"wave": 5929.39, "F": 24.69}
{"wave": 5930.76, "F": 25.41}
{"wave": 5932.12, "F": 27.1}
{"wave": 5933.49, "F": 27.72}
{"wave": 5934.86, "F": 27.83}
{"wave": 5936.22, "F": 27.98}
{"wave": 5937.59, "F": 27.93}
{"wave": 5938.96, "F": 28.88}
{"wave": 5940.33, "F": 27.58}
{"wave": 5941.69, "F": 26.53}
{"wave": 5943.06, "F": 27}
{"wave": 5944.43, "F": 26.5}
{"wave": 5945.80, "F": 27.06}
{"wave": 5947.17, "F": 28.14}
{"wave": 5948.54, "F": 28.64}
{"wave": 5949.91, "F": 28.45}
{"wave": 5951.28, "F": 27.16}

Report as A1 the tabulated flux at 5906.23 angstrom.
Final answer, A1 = 27.12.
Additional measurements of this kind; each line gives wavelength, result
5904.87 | 25.16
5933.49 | 27.72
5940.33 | 27.58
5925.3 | 25.13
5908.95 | 28.2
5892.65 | 23.44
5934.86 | 27.83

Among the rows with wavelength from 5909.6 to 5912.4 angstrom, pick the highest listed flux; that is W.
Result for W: 29.12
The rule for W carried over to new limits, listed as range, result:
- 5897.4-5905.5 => 26.96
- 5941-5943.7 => 27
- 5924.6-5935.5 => 27.83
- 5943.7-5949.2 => 28.64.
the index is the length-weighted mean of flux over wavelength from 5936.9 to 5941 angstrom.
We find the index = 28.1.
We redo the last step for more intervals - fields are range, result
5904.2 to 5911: 27.6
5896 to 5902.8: 24.8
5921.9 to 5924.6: 27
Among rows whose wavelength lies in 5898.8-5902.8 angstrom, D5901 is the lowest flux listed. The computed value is 23.58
